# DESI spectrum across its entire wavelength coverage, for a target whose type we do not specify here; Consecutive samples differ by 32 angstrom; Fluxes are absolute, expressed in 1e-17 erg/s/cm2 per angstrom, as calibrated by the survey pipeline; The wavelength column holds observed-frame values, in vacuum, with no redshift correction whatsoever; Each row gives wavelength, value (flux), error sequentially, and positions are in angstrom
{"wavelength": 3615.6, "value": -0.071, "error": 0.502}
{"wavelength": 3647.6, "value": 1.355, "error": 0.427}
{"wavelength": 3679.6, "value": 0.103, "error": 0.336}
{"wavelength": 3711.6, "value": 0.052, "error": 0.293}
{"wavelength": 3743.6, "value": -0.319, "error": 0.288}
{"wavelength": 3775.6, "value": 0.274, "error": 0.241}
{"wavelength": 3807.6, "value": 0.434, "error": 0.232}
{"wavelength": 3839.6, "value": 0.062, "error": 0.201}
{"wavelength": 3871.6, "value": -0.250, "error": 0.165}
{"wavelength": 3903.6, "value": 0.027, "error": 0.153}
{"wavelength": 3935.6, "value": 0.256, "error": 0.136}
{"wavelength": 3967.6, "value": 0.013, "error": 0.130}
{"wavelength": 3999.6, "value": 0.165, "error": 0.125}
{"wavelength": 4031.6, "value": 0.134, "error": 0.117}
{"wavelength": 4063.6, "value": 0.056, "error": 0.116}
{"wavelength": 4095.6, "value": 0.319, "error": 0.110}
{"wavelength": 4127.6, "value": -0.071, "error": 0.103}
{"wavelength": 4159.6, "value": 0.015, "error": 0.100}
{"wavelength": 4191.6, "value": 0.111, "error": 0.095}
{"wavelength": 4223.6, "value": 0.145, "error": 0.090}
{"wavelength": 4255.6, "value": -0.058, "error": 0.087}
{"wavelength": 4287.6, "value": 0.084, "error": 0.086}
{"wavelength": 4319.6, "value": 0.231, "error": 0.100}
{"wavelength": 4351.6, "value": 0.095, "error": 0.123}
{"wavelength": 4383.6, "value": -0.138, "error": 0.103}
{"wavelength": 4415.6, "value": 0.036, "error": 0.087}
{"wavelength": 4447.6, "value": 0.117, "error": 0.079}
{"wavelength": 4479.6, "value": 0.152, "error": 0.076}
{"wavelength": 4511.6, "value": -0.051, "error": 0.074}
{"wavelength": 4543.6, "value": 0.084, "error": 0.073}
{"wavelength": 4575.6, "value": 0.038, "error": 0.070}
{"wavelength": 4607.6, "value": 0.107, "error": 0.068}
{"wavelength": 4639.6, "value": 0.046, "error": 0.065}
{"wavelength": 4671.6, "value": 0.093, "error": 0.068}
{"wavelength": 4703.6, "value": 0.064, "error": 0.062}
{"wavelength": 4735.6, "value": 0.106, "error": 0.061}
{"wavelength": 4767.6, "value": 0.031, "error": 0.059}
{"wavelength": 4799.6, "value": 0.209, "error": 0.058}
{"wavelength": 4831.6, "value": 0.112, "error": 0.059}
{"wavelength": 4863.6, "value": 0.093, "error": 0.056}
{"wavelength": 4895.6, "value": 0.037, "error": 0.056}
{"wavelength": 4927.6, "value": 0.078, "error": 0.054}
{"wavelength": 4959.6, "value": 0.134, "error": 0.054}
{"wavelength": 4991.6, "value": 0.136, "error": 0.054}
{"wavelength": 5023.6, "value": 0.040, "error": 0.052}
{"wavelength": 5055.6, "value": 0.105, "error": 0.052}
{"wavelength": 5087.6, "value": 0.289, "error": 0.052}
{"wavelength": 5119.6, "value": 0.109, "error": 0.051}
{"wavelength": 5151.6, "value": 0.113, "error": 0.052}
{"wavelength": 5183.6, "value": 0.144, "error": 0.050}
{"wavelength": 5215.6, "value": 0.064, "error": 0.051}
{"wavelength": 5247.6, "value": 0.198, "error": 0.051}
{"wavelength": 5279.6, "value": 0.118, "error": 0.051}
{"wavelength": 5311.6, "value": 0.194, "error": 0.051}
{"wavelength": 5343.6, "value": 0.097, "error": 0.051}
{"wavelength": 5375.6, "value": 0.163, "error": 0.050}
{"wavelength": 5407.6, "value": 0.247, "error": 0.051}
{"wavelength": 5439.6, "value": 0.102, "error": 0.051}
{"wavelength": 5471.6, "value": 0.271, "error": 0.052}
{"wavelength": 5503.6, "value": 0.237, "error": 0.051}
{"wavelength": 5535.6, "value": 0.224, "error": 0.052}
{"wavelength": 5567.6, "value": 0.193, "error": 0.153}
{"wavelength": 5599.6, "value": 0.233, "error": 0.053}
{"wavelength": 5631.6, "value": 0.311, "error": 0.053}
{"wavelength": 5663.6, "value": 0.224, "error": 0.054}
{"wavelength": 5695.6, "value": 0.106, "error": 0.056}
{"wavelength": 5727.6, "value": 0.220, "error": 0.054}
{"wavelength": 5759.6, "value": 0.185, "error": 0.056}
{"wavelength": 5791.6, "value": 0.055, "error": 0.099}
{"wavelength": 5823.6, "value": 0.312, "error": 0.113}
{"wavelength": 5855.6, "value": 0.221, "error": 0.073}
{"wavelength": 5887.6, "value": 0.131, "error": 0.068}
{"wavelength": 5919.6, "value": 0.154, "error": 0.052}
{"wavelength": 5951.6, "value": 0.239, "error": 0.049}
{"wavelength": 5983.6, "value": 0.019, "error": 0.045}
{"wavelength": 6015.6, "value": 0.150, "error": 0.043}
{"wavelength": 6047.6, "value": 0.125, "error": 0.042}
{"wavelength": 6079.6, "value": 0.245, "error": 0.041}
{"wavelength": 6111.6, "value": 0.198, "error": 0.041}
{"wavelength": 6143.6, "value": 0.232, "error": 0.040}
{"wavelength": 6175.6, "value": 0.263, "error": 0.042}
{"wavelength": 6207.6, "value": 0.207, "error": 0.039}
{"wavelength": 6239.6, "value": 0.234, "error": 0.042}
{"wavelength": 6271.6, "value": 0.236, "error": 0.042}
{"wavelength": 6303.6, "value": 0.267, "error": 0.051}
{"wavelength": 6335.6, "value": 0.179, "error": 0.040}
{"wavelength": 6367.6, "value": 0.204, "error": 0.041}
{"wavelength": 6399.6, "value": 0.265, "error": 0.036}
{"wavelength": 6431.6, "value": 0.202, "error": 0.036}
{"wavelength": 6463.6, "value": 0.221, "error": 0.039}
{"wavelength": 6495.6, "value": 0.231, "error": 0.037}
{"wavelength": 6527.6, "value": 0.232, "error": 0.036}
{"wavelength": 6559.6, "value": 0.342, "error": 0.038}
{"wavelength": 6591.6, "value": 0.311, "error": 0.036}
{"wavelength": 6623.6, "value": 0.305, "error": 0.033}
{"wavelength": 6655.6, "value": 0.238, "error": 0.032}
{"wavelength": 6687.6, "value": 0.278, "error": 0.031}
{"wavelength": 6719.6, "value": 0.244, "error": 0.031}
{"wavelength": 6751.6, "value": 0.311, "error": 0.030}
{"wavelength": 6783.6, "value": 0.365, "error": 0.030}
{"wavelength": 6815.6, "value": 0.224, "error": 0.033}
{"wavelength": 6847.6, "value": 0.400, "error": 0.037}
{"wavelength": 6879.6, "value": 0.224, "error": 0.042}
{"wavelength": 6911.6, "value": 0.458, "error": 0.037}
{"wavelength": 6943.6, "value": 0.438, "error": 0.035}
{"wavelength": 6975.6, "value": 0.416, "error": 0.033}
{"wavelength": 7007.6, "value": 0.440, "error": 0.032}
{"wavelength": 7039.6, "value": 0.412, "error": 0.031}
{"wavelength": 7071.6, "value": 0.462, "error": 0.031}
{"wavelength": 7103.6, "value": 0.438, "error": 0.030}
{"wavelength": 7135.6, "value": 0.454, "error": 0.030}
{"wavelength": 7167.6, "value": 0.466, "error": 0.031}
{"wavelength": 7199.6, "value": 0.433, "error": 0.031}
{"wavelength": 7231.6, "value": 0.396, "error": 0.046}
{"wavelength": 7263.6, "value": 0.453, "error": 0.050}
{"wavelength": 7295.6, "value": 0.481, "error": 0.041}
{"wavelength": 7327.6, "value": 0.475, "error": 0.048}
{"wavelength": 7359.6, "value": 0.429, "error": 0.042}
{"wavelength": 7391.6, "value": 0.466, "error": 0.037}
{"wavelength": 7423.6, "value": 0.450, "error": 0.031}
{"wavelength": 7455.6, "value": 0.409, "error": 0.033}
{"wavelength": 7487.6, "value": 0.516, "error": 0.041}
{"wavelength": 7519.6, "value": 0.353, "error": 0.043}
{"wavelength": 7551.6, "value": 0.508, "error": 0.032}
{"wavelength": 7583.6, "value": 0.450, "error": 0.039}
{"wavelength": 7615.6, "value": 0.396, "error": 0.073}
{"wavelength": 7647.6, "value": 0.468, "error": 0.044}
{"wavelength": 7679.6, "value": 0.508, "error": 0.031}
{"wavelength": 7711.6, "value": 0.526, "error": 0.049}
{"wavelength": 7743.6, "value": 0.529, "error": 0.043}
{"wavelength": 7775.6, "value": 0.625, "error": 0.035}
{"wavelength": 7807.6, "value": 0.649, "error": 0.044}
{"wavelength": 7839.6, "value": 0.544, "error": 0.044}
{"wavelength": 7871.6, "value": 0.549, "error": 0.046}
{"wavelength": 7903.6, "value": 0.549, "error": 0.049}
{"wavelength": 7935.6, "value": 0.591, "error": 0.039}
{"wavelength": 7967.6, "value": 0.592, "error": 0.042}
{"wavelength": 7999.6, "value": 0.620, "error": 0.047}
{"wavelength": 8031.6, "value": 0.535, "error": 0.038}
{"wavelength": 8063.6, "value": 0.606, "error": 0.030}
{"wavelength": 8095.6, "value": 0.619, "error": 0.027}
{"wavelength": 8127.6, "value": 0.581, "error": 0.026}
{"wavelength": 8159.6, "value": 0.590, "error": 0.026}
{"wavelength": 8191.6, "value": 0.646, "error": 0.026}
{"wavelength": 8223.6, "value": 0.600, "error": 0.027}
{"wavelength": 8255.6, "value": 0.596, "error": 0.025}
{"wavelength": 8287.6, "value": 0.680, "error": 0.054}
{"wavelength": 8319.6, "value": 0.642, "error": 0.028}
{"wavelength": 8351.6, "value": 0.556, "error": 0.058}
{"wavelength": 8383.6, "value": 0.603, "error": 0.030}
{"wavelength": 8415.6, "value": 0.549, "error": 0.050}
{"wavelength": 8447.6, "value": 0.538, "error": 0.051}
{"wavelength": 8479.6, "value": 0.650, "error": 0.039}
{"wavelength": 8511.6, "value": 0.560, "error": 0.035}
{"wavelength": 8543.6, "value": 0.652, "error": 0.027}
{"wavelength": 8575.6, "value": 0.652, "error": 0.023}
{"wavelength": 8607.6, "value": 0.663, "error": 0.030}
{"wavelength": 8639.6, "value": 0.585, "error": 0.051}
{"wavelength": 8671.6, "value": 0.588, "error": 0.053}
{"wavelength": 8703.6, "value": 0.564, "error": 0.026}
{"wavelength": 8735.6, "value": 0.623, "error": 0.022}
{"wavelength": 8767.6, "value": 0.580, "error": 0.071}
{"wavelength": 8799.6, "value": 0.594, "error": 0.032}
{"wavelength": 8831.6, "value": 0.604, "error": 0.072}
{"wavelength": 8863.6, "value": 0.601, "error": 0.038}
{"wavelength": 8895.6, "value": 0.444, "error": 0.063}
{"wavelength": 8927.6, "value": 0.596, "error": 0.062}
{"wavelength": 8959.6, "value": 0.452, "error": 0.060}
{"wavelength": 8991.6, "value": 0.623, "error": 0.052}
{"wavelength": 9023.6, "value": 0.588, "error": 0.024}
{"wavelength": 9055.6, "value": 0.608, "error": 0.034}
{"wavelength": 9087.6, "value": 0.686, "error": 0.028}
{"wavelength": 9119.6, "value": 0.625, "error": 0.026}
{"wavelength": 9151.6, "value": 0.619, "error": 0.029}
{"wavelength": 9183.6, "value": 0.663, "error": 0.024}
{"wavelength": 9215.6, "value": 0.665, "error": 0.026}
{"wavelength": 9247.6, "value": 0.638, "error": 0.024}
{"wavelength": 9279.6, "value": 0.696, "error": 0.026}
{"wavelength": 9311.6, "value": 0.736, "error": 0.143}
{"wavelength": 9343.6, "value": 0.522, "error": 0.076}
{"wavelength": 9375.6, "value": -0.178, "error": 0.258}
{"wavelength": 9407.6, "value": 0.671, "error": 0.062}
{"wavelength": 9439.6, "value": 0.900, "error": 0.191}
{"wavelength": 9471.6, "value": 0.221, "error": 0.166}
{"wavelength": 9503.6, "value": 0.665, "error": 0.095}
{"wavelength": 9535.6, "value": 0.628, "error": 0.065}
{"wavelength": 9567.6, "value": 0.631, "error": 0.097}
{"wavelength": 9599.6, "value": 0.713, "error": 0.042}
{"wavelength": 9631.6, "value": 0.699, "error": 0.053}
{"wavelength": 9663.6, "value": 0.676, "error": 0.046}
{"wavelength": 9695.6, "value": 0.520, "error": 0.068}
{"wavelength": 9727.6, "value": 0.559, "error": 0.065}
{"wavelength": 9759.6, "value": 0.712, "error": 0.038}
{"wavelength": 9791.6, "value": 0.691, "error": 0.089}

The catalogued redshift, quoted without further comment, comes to 0.732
